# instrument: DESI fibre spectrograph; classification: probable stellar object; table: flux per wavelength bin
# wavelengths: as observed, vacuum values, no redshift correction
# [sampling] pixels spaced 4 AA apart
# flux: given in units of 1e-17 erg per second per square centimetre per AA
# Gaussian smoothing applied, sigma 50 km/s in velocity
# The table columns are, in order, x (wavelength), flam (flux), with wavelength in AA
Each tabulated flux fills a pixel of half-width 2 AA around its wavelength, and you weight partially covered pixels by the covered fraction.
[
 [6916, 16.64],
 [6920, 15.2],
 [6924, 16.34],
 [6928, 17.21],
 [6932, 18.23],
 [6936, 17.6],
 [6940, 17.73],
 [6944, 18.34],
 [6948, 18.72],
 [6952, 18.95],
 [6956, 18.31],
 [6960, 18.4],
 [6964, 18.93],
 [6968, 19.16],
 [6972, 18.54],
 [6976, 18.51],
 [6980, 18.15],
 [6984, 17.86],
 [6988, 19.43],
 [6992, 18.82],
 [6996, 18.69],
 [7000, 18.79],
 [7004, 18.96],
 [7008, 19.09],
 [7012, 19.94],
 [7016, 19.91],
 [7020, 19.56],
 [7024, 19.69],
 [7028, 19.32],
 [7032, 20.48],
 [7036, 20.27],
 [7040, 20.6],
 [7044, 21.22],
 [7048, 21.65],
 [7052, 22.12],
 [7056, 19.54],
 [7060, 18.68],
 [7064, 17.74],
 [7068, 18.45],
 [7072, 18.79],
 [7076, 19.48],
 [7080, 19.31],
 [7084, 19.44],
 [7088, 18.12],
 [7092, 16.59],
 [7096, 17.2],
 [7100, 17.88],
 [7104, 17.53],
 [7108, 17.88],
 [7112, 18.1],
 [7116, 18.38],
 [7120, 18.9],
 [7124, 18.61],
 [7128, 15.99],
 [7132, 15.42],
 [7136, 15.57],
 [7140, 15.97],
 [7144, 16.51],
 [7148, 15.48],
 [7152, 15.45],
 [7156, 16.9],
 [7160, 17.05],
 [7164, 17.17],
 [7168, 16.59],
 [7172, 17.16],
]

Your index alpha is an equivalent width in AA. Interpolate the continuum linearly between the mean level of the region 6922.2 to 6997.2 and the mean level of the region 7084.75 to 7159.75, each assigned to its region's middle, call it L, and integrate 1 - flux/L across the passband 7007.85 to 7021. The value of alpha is -1.3 AA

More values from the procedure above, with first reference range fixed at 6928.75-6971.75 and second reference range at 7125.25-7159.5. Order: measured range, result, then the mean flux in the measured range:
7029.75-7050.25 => -4.2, 20.8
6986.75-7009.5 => -1.4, 18.9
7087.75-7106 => -0.9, 17.4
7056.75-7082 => -2.8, 18.8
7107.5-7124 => -2.1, 18.4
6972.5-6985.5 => -0.1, 18.2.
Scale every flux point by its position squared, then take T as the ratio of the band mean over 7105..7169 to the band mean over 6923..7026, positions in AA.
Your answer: 0.95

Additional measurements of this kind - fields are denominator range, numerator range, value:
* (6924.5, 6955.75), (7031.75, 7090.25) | 1.13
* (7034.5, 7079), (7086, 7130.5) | 0.91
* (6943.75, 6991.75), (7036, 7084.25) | 1.09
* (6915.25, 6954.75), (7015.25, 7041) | 1.17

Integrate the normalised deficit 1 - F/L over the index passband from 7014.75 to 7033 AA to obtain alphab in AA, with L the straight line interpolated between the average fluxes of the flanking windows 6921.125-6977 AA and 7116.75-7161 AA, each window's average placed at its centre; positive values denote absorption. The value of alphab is -2.3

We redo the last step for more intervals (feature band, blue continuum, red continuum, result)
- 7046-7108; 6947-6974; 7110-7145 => -4.3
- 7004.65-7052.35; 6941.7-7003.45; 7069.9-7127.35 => -4.5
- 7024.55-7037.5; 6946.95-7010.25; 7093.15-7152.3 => -1.3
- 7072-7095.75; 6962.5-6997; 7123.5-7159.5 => -2.0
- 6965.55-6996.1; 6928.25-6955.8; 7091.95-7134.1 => -1.0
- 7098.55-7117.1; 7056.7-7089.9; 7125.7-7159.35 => -0.6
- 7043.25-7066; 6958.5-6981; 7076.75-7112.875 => -2.3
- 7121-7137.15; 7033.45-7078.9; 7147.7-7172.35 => 0.9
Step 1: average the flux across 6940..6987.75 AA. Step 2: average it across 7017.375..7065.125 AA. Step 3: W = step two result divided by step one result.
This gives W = 1.09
